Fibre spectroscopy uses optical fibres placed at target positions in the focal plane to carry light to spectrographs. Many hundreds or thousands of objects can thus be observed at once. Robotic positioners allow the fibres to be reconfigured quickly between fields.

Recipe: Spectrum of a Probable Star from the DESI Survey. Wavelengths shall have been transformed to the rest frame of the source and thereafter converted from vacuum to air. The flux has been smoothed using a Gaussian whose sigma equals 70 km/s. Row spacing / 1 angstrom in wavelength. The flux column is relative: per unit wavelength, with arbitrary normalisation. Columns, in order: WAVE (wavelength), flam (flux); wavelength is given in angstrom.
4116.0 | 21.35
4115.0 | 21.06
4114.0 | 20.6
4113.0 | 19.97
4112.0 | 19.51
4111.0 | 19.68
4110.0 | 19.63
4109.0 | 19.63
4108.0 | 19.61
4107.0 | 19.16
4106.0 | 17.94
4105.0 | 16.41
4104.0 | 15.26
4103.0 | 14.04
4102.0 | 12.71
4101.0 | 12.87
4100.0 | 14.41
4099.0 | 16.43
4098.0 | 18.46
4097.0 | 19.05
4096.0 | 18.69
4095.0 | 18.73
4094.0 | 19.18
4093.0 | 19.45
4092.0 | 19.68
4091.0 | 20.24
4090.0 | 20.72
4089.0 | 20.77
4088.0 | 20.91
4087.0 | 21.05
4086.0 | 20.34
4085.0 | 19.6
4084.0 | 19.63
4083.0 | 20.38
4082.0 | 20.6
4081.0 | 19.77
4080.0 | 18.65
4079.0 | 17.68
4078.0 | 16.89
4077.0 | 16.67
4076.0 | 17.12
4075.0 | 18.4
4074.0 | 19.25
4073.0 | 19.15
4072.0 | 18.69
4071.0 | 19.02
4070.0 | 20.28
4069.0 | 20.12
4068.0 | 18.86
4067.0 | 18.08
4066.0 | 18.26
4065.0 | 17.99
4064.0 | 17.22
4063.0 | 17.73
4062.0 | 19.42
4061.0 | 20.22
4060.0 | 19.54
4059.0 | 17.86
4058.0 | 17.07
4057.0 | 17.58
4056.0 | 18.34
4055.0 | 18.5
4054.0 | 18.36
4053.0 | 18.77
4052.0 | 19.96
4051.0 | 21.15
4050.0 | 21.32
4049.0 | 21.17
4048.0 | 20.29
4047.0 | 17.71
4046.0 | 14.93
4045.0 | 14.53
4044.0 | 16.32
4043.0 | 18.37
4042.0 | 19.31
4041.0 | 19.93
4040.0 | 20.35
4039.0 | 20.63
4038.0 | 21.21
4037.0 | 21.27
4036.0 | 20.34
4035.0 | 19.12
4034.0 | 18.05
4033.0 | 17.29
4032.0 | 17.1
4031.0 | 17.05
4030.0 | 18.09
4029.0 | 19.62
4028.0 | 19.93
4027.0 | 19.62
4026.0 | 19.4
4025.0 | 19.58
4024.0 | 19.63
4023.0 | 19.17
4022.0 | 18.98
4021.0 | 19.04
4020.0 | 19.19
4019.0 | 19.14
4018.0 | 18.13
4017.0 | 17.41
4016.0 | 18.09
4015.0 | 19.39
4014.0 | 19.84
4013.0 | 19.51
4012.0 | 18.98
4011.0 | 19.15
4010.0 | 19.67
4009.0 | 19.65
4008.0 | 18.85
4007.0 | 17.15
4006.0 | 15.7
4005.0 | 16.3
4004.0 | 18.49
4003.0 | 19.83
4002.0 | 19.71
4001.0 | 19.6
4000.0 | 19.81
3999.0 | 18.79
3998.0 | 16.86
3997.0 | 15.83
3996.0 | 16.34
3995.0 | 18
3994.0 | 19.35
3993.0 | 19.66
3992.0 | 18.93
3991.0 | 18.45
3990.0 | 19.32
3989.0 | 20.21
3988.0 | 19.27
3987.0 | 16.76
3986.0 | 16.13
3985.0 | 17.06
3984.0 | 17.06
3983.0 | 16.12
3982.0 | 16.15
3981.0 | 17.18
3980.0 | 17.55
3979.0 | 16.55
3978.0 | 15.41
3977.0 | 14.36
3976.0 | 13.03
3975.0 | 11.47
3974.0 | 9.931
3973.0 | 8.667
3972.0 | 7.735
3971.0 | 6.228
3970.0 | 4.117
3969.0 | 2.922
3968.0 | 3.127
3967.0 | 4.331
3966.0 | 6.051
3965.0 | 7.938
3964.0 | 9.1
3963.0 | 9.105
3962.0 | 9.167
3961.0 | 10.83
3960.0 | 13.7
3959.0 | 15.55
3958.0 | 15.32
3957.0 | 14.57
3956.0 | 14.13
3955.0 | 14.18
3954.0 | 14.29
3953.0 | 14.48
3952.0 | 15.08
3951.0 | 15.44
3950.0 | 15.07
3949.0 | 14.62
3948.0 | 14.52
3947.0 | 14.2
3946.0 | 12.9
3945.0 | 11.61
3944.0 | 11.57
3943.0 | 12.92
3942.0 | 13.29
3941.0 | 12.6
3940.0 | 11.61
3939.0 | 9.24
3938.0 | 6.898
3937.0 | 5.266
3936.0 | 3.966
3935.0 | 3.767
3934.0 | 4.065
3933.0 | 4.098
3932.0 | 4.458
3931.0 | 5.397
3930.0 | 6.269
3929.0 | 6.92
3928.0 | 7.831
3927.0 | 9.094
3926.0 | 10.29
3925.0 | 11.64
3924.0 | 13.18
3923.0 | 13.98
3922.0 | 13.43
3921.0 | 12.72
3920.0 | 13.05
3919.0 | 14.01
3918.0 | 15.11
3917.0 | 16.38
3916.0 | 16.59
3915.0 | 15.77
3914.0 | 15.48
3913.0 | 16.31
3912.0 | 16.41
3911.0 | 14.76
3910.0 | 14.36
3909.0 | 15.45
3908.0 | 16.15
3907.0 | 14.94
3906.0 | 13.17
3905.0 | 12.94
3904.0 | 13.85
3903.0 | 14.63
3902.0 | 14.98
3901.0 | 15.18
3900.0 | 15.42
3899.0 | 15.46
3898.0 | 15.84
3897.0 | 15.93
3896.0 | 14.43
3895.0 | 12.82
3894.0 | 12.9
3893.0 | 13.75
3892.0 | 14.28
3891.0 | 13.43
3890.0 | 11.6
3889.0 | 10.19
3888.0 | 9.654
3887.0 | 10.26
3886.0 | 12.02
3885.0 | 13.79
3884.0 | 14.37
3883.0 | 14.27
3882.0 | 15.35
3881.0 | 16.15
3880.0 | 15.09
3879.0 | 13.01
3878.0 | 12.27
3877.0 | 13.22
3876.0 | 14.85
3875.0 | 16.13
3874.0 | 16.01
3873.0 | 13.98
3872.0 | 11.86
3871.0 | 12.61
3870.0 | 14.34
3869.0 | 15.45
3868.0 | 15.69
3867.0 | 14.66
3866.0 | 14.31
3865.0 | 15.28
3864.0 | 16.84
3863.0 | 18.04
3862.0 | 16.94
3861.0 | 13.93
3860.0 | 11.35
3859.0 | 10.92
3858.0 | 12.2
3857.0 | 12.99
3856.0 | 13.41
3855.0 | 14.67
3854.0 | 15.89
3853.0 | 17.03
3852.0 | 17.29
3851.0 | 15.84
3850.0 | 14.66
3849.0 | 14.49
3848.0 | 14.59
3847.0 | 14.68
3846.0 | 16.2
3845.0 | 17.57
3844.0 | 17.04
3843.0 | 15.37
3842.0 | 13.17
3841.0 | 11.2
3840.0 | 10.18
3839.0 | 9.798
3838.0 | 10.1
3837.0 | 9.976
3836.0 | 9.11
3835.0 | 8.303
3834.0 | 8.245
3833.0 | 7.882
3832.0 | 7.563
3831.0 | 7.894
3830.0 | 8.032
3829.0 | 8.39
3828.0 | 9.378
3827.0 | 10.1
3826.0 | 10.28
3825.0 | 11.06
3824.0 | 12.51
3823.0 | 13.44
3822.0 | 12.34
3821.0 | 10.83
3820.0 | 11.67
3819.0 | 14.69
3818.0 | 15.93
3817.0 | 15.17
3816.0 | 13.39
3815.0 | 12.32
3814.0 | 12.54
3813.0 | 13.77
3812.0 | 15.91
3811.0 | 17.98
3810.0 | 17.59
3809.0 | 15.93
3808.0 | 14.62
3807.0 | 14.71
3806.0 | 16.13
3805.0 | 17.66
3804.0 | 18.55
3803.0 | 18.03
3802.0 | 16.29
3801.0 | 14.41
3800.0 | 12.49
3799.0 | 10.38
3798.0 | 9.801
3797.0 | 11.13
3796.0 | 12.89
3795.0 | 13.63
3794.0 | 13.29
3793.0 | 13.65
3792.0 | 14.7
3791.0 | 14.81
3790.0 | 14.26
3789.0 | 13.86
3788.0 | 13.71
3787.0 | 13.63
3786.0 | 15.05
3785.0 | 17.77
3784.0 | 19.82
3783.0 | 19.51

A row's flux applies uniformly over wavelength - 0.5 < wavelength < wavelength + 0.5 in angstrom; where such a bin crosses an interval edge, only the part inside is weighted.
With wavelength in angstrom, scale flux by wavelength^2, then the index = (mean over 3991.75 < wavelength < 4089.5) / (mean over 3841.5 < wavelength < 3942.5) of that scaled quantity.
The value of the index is 1.54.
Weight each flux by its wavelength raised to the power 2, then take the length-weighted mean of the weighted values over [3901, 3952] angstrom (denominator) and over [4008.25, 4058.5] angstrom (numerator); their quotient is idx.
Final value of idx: 1.7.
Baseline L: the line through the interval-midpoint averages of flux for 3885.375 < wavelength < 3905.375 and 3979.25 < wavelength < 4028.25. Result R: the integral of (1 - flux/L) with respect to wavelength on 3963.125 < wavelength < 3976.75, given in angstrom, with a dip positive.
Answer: 7.6 angstrom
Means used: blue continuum 13.5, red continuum 18.4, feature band 7.46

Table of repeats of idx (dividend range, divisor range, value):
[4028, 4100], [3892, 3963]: 1.61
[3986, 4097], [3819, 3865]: 1.66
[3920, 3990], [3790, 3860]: 0.93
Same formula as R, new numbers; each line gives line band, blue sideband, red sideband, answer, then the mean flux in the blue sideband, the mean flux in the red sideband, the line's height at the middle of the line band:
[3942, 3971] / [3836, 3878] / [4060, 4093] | 8.8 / 14.2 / 19.2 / 16.4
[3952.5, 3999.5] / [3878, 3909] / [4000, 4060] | 9.2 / 13.9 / 18.8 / 16.9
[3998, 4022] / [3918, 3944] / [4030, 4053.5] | -3.8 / 9.36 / 18.9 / 16.2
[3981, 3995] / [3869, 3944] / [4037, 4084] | -1.9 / 12.5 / 18.8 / 15.9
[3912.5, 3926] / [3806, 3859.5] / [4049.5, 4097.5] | 0.7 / 12.9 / 19.1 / 15.1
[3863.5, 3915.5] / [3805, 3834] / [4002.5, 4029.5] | 1.9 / 12.6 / 18.9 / 14.8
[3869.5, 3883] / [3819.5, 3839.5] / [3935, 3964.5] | -4.4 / 9.85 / 12.1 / 10.7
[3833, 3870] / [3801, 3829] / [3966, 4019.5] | 1.8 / 14.1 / 15.9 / 14.5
